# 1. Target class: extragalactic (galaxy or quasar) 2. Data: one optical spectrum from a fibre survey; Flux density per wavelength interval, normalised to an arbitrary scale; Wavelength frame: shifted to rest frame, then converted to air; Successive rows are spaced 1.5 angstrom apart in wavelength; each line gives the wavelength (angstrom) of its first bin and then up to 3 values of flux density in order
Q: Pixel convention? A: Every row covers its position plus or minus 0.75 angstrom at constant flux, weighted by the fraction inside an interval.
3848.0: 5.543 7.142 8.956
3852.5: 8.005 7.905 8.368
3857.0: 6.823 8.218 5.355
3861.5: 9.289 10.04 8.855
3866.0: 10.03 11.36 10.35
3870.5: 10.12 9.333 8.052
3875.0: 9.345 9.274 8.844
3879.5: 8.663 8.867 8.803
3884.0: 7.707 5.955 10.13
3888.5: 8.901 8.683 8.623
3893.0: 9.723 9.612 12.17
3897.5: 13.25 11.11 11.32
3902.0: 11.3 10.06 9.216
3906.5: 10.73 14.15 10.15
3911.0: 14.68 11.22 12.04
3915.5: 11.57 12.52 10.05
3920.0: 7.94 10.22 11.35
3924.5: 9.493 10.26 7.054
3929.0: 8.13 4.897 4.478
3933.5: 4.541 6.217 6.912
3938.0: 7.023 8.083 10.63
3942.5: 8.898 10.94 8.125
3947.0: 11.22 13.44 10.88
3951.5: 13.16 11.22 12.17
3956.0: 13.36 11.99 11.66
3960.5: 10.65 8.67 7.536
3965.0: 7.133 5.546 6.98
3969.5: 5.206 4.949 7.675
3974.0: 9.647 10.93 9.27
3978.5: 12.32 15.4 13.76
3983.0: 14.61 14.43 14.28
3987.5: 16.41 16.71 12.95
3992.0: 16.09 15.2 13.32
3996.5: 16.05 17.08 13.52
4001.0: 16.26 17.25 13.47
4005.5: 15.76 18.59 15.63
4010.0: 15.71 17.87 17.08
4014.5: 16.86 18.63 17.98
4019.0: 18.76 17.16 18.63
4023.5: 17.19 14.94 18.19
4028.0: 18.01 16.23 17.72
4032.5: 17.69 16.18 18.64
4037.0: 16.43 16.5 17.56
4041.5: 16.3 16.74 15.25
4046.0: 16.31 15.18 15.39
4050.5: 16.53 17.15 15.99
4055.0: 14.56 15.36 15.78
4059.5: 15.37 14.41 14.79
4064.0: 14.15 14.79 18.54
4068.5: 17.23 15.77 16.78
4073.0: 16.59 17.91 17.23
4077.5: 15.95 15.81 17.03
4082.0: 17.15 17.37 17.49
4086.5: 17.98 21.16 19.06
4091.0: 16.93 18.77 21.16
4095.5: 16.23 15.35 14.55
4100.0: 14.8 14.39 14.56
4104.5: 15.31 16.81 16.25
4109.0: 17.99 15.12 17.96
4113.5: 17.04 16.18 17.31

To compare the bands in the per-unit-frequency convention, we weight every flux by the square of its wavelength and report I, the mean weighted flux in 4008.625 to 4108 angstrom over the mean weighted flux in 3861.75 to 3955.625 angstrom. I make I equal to 1.84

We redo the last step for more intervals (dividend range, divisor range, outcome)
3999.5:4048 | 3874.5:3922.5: 1.75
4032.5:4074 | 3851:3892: 2.02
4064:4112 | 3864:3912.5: 1.86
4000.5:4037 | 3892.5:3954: 1.79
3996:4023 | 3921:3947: 2.14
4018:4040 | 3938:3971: 1.85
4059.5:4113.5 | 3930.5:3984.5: 1.85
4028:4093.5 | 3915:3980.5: 1.90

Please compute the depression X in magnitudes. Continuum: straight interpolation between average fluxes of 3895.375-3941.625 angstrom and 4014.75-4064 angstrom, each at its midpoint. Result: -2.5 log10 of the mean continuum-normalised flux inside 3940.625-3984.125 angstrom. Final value 0.18 mag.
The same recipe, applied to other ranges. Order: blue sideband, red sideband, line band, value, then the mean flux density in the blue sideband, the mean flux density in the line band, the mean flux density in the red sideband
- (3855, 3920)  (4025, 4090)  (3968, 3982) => 0.353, 9.86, 9.68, 16.6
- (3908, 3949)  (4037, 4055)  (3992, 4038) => -0.162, 9.4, 16.7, 16.2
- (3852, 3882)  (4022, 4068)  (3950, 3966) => 0.182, 8.86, 10.7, 16.3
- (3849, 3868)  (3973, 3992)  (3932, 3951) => 0.323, 8.47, 8.79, 13.4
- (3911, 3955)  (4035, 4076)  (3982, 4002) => -0.190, 9.55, 15.2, 16.2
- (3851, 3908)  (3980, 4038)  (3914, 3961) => 0.278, 9.37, 9.68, 16.3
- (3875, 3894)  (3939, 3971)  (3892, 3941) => -0.067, 8.72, 9.74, 9.78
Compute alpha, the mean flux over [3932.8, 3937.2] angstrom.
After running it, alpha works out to 5.89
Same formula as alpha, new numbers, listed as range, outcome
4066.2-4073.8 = 17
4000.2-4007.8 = 16.2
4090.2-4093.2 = 17.9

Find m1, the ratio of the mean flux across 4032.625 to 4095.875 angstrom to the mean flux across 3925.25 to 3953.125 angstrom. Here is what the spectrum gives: 1.92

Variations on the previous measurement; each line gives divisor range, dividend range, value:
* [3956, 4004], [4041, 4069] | 1.30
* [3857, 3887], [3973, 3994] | 1.54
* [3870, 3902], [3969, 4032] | 1.58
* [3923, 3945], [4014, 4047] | 2.20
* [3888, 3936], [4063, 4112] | 1.70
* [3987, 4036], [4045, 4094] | 1.00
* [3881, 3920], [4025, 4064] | 1.55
